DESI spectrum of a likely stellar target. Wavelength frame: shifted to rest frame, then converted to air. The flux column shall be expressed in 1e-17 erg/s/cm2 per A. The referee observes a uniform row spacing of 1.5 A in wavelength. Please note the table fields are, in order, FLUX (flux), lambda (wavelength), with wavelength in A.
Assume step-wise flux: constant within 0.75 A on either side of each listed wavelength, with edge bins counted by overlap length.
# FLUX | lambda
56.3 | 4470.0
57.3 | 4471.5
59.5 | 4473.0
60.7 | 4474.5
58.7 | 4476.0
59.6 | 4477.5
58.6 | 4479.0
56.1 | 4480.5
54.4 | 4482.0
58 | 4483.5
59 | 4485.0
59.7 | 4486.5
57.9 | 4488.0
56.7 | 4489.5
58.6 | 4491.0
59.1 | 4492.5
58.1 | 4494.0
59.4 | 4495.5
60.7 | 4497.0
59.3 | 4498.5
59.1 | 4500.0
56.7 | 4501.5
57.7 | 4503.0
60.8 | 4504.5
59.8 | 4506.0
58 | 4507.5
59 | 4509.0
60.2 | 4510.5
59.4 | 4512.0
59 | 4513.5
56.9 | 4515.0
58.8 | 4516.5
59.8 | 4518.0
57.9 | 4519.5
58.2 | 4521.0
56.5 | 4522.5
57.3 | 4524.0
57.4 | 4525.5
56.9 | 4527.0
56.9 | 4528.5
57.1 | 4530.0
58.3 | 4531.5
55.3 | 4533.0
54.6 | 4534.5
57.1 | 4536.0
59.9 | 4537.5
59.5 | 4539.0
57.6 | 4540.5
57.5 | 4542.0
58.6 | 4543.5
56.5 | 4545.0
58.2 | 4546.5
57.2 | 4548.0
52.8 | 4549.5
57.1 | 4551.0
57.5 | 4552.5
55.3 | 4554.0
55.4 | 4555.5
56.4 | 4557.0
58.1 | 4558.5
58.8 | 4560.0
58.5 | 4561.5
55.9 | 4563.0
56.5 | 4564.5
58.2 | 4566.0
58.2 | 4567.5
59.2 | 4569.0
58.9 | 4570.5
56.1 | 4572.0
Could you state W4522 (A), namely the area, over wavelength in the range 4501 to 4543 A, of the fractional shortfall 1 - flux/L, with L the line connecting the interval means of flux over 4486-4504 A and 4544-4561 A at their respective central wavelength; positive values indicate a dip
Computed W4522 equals -0.2 A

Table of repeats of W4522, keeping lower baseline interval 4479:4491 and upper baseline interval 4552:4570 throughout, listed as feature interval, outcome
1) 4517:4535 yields 0.1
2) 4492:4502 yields -0.3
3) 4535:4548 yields -0.1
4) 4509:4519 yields -0.3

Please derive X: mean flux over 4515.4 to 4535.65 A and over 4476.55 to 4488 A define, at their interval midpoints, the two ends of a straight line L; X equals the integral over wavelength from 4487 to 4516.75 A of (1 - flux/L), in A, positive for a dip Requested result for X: -0.6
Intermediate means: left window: 57.9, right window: 57.3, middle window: 58.8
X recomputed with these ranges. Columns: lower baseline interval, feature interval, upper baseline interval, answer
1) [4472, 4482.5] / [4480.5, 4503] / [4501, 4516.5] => 0.11 A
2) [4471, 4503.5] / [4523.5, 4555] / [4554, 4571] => 0.40 A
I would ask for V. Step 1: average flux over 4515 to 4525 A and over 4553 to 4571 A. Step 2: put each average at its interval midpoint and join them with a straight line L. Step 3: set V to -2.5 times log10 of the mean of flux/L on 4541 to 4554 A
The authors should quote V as 0.01 mag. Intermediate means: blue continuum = 58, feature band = 56.8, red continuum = 57.4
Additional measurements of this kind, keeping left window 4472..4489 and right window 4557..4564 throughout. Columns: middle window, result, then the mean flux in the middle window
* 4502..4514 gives -0.02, 59.2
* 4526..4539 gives 0.01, 57.2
